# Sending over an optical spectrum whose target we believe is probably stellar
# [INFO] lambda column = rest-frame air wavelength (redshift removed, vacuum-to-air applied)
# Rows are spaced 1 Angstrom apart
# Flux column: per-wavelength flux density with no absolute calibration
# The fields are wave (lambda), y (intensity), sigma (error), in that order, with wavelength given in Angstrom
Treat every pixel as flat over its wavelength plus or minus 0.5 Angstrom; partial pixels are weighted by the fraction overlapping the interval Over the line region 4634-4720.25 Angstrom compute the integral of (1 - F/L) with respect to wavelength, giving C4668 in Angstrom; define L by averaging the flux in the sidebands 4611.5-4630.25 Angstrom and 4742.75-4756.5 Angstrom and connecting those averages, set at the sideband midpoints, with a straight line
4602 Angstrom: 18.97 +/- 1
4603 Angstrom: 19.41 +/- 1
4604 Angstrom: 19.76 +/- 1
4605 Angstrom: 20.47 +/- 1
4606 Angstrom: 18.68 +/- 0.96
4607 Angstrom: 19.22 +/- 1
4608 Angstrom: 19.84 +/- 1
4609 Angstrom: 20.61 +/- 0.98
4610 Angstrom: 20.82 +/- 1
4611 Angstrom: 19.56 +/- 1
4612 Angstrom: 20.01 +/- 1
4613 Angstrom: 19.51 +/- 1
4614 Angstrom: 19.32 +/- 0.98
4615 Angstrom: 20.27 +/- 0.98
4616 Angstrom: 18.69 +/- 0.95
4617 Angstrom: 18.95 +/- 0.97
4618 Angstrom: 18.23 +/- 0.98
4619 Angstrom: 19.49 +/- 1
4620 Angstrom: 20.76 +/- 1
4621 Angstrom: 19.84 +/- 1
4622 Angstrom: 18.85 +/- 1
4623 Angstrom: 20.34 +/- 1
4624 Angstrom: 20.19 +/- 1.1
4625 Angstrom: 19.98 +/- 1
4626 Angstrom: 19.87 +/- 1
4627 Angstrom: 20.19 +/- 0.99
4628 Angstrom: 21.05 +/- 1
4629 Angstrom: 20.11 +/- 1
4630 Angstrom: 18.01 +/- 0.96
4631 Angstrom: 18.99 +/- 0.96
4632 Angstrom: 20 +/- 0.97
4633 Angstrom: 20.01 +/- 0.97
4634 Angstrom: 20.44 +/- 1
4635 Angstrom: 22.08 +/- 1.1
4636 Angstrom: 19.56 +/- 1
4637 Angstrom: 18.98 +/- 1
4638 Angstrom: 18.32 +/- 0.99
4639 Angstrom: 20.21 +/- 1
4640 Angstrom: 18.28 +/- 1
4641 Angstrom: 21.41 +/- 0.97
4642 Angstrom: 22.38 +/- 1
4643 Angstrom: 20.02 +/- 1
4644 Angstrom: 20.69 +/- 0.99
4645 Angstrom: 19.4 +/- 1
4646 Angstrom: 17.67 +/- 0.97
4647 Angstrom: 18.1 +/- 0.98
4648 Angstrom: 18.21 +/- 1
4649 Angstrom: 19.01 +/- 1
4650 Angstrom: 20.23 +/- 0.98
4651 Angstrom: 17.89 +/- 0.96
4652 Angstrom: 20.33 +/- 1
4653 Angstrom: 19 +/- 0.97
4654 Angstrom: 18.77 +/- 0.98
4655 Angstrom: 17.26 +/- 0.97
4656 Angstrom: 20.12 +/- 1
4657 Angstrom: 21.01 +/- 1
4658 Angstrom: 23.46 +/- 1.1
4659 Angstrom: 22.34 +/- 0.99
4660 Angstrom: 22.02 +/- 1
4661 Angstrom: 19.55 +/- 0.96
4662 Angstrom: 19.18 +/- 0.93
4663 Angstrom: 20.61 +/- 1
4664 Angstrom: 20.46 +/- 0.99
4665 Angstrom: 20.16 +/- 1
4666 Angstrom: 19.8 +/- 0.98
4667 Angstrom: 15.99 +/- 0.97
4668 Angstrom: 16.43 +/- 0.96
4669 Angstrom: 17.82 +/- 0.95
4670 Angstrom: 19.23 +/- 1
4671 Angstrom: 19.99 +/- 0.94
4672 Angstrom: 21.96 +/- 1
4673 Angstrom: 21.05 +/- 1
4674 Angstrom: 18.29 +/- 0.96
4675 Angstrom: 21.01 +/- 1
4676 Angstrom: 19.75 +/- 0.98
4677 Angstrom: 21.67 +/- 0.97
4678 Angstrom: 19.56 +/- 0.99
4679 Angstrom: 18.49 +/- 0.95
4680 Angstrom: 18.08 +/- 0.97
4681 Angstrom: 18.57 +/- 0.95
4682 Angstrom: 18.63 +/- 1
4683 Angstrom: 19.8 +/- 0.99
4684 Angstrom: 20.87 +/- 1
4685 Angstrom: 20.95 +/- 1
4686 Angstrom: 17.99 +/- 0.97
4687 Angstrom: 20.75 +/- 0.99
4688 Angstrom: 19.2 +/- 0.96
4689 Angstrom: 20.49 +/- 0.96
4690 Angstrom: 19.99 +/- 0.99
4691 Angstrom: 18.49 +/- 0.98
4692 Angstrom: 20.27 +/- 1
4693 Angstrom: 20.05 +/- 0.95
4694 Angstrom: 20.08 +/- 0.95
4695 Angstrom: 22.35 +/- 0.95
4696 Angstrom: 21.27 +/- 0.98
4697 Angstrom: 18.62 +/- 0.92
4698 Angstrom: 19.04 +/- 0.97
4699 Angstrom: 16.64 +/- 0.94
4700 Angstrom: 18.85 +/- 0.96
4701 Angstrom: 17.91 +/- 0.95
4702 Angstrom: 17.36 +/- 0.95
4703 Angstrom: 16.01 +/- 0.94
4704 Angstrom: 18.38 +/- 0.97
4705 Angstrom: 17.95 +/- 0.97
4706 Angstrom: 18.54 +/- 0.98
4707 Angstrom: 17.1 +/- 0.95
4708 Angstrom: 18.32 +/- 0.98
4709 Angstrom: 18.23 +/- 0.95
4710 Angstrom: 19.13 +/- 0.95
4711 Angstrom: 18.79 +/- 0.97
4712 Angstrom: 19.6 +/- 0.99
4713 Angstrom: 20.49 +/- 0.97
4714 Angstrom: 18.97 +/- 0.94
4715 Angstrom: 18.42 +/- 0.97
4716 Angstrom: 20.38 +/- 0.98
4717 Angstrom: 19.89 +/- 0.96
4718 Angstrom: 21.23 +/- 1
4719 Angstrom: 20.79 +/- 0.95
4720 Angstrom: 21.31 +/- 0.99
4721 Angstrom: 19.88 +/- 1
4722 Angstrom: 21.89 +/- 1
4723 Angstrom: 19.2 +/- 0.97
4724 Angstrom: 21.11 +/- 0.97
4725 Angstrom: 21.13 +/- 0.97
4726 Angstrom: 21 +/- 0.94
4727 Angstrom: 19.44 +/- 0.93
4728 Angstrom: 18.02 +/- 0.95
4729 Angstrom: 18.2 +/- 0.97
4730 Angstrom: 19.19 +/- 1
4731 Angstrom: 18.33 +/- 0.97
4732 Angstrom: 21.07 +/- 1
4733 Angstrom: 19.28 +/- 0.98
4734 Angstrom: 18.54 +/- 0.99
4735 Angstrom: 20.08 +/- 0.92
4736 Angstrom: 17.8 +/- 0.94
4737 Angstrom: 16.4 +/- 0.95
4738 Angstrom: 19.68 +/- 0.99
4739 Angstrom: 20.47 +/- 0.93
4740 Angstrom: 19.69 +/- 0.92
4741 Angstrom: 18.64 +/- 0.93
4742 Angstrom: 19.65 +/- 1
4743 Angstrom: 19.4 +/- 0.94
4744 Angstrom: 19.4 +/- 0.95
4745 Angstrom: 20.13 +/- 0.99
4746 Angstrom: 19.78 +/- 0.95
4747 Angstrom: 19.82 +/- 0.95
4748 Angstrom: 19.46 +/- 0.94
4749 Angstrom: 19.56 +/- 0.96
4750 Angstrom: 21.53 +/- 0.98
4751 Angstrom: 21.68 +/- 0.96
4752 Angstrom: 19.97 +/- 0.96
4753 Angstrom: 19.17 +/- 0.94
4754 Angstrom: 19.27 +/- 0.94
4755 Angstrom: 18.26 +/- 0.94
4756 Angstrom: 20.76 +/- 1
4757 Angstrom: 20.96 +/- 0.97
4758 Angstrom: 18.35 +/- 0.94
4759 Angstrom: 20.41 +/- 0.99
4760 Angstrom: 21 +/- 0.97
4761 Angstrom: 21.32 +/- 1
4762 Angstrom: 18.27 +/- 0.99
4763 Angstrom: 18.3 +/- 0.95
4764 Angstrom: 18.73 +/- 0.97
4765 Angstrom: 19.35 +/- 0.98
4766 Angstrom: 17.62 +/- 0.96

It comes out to 1.2 Angstrom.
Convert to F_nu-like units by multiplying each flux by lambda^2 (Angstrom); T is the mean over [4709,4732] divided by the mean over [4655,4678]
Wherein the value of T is 1.0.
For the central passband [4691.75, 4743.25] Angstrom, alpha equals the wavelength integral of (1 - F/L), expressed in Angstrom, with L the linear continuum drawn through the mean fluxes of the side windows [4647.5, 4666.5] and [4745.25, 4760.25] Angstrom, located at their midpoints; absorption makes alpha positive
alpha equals 1.7 Angstrom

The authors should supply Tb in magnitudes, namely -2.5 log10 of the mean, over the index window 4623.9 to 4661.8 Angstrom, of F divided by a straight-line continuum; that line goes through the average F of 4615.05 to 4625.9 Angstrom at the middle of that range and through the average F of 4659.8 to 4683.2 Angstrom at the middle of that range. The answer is -0.018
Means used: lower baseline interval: 19.6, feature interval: 19.9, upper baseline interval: 19.5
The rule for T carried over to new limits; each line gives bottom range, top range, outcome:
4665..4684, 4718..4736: 1.05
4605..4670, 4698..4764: 1.03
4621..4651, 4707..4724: 1.04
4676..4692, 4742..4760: 1.04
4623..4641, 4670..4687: 1.02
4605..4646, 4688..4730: 1.01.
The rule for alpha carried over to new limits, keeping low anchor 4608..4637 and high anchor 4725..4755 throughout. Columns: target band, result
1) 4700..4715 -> 0.9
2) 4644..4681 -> 0.3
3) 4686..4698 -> -0.2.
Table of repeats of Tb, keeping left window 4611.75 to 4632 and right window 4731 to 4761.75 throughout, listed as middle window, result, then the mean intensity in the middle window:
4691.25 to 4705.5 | 0.043 mag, 18.9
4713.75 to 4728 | -0.033 mag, 20.3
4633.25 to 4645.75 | -0.025 mag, 20.1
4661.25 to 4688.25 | 0.009 mag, 19.5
